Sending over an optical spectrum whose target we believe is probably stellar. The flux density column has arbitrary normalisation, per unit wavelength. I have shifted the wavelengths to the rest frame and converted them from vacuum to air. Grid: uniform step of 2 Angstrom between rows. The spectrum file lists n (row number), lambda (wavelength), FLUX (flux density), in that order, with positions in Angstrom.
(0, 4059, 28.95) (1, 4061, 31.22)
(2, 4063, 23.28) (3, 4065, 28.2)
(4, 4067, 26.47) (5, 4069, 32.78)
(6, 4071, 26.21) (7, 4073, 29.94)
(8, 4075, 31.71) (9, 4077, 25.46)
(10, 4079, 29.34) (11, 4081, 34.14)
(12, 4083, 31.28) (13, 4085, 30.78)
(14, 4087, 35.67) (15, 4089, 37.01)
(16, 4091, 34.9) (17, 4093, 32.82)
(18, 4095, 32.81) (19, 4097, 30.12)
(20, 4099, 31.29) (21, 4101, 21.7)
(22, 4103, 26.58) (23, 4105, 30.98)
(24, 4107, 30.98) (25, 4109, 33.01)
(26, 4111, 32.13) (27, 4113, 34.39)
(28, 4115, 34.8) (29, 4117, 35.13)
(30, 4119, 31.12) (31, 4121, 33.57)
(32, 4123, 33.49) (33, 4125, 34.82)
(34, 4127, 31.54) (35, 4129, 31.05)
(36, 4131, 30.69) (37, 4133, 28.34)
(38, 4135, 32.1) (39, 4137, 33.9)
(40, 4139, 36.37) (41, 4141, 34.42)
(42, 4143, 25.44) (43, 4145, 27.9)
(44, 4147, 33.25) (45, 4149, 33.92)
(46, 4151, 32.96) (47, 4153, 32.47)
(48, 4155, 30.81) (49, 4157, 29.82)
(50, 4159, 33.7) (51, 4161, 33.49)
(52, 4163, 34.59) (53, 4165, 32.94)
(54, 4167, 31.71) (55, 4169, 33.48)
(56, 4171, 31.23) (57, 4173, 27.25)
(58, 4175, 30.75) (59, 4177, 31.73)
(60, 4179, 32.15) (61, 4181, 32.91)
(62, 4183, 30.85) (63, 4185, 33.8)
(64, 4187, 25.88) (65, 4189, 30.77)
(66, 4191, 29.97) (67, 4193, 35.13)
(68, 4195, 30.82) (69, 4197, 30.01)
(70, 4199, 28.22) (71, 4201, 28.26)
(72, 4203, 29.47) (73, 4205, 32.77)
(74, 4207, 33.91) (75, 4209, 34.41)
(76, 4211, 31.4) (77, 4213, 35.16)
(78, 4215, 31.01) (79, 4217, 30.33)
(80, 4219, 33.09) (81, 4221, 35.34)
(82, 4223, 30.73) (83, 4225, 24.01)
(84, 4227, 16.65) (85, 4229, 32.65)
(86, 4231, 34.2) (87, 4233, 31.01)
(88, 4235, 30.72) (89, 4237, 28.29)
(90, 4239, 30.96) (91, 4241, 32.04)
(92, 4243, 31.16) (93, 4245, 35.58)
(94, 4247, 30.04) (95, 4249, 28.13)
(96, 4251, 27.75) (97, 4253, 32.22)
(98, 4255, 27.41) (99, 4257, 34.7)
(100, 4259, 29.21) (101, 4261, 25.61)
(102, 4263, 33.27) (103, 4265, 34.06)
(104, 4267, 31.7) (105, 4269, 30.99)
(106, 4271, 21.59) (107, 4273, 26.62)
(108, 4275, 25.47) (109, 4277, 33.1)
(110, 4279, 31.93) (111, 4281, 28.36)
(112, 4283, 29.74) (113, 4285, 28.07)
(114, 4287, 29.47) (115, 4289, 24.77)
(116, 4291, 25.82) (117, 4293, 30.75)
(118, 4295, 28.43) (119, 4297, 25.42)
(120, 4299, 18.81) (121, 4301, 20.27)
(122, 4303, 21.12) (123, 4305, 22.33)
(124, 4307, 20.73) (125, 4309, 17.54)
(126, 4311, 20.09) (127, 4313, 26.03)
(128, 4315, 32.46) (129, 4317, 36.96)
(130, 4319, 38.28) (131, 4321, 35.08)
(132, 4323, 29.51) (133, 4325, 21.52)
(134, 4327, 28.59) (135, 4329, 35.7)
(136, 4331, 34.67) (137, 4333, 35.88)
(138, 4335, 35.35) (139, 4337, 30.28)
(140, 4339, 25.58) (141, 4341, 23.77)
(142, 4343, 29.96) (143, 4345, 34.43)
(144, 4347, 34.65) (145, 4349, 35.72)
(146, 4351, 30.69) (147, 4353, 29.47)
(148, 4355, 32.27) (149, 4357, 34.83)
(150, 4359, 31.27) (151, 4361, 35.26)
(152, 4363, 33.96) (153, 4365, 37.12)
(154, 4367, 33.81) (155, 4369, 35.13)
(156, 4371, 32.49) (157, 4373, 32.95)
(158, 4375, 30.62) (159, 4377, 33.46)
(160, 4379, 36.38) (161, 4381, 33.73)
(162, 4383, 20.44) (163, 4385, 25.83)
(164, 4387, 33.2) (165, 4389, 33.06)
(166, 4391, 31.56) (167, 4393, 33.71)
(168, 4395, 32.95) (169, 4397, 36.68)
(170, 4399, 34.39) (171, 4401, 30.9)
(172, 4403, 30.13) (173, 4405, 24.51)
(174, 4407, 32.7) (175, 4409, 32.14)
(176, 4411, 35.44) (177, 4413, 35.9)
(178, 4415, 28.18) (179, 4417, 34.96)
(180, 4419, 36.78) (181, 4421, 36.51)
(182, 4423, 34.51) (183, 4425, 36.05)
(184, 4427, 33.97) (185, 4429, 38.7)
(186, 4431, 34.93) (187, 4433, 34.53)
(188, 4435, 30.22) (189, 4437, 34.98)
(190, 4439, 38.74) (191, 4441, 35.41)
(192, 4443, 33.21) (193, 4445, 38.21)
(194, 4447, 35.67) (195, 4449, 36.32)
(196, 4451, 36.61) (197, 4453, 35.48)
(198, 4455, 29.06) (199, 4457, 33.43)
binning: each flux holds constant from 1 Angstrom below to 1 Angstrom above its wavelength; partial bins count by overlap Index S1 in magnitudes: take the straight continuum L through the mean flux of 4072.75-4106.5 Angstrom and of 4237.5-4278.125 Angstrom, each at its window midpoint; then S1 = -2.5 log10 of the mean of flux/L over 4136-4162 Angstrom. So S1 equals -0.053 mag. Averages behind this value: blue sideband 31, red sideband 30.1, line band 32.2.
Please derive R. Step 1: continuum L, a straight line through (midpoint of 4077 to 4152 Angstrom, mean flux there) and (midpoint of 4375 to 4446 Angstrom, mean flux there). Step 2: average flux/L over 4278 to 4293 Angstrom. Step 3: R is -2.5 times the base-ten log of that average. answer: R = 0.15 mag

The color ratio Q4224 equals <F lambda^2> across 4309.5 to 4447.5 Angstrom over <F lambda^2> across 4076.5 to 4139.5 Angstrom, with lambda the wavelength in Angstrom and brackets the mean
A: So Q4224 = 1.16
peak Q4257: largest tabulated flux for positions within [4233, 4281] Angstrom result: 35.58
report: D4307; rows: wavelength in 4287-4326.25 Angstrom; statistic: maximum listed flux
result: 38.28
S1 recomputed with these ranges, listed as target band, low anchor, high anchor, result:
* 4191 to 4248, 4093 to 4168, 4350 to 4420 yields 0.04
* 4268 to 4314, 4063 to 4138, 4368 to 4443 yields 0.26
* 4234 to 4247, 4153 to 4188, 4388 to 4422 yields 0.02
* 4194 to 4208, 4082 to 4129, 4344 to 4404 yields 0.06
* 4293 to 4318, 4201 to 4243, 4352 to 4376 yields 0.30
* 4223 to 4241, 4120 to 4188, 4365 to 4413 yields 0.11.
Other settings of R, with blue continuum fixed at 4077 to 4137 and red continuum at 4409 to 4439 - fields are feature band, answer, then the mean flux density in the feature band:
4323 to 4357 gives 0.09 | 31.2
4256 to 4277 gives 0.13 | 29.5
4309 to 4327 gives 0.16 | 29.2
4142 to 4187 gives 0.03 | 31.6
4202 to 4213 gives 0.00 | 32.6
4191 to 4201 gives 0.07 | 30.7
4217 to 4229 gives 0.15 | 28.6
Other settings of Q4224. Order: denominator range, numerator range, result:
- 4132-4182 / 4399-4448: 1.21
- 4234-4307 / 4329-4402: 1.20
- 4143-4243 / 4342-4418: 1.14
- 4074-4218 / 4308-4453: 1.15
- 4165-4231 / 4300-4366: 1.04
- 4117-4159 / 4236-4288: 0.99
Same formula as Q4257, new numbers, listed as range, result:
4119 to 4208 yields 36.37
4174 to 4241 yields 35.34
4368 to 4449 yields 38.74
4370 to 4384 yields 36.38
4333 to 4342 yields 35.88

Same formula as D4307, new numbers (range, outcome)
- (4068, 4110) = 37.01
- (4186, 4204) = 35.13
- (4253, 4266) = 34.7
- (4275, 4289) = 33.1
